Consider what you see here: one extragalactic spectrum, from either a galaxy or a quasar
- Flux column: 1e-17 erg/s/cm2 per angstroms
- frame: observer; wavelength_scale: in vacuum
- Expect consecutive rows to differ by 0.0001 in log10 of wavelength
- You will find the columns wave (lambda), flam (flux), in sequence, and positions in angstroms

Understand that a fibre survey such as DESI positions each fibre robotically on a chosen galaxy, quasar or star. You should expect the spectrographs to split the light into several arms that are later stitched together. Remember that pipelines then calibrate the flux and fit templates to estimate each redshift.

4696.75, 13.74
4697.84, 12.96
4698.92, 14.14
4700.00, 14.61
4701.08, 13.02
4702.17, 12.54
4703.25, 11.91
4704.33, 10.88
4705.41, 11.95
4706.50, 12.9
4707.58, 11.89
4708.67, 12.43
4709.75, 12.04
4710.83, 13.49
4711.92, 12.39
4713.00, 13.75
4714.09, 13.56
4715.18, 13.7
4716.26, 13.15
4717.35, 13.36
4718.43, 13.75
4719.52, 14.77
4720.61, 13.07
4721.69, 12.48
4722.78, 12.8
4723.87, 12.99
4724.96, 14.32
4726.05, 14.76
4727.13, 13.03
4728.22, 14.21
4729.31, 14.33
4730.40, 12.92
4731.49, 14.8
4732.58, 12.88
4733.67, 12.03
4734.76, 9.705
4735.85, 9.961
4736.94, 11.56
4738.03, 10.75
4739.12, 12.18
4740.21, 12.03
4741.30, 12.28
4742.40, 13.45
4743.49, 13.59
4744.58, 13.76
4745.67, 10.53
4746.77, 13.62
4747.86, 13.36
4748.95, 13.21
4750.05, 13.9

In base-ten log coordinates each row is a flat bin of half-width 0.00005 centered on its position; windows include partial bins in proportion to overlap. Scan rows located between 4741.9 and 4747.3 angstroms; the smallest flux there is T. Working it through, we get 10.53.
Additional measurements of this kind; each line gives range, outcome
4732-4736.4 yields 9.705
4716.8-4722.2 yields 12.48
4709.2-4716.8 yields 12.04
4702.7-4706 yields 10.88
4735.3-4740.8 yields 9.961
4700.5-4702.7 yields 12.54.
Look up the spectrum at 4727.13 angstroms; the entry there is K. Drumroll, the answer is 13.03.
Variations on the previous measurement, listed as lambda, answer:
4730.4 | 12.92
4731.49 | 14.8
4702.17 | 12.54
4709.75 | 12.04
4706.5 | 12.9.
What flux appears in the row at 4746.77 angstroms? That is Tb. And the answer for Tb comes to 13.62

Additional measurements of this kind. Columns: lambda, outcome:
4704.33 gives 10.88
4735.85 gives 9.961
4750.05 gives 13.9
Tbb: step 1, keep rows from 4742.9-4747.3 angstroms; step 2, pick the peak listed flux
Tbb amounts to 13.76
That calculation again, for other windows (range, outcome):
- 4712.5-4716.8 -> 13.75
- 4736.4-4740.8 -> 12.18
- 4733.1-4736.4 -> 12.03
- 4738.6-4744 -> 13.59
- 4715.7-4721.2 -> 14.77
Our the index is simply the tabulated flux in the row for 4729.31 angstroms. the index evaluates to 14.33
